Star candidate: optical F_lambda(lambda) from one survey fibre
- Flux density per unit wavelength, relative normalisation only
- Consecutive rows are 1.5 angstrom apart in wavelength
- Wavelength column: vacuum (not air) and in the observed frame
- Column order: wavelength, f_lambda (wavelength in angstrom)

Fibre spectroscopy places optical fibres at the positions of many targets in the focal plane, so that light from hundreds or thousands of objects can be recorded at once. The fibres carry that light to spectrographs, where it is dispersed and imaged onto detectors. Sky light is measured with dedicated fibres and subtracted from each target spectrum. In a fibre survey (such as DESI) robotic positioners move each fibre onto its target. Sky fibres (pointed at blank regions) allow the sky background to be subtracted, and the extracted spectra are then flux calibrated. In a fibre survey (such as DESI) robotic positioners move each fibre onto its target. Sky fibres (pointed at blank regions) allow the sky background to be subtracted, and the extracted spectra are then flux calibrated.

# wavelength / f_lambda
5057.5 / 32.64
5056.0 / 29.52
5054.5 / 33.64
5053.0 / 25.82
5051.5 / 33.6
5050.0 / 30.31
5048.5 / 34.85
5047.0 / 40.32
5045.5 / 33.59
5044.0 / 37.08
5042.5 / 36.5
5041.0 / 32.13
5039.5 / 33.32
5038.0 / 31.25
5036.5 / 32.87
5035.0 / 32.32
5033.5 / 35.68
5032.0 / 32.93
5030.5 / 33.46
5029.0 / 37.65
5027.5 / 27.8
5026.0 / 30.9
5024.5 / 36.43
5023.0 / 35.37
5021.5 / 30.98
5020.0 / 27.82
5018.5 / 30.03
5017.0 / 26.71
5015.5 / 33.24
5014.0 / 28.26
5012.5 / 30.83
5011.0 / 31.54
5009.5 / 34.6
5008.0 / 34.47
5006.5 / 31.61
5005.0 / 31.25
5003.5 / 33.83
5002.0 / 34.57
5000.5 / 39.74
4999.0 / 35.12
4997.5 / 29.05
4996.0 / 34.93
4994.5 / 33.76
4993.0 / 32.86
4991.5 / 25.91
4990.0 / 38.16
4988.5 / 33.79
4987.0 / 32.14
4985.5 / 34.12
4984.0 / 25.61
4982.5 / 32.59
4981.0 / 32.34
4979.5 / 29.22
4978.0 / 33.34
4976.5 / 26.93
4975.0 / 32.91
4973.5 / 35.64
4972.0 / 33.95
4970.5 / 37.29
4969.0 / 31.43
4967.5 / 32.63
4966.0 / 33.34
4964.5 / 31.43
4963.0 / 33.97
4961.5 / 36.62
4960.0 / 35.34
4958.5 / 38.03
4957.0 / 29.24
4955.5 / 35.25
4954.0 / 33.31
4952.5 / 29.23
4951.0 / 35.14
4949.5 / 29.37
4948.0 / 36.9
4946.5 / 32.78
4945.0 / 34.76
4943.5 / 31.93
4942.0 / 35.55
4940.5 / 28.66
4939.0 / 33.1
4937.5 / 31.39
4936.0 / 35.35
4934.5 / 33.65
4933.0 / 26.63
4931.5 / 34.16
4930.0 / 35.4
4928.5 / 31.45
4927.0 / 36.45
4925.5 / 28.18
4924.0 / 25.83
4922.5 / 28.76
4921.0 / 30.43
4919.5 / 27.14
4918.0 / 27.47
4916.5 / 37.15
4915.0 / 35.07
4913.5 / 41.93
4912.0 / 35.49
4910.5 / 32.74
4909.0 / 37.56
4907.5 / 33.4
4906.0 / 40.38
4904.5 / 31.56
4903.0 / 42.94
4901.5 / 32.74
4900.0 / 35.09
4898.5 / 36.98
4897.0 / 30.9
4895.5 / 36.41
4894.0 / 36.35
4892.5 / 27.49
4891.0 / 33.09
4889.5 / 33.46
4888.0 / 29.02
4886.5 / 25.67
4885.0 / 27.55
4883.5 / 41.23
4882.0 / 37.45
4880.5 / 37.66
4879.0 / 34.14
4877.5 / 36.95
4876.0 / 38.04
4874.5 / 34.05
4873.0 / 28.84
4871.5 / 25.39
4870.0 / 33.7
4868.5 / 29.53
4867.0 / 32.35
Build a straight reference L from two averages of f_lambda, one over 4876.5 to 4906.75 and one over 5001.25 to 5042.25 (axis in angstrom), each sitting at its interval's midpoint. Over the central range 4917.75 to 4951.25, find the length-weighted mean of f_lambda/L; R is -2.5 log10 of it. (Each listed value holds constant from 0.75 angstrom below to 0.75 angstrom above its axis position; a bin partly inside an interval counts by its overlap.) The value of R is 0.064 mag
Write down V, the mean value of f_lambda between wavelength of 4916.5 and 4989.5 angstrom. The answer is 32.4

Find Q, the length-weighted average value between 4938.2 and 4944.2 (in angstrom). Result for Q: 32.3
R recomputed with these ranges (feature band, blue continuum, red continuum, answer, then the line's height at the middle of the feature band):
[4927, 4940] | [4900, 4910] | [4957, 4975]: 0.08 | 35.3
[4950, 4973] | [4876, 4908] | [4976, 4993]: -0.05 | 32.2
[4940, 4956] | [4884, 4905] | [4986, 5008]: 0.00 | 33.2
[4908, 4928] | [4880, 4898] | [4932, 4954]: 0.00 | 32.7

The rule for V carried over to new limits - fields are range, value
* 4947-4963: 33.8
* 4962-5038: 32.5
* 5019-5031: 32.5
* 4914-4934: 31.3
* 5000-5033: 32.4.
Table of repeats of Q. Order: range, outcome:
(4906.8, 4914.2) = 36.2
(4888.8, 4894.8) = 32.6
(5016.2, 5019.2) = 28.4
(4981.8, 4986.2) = 30.7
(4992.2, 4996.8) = 33.7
